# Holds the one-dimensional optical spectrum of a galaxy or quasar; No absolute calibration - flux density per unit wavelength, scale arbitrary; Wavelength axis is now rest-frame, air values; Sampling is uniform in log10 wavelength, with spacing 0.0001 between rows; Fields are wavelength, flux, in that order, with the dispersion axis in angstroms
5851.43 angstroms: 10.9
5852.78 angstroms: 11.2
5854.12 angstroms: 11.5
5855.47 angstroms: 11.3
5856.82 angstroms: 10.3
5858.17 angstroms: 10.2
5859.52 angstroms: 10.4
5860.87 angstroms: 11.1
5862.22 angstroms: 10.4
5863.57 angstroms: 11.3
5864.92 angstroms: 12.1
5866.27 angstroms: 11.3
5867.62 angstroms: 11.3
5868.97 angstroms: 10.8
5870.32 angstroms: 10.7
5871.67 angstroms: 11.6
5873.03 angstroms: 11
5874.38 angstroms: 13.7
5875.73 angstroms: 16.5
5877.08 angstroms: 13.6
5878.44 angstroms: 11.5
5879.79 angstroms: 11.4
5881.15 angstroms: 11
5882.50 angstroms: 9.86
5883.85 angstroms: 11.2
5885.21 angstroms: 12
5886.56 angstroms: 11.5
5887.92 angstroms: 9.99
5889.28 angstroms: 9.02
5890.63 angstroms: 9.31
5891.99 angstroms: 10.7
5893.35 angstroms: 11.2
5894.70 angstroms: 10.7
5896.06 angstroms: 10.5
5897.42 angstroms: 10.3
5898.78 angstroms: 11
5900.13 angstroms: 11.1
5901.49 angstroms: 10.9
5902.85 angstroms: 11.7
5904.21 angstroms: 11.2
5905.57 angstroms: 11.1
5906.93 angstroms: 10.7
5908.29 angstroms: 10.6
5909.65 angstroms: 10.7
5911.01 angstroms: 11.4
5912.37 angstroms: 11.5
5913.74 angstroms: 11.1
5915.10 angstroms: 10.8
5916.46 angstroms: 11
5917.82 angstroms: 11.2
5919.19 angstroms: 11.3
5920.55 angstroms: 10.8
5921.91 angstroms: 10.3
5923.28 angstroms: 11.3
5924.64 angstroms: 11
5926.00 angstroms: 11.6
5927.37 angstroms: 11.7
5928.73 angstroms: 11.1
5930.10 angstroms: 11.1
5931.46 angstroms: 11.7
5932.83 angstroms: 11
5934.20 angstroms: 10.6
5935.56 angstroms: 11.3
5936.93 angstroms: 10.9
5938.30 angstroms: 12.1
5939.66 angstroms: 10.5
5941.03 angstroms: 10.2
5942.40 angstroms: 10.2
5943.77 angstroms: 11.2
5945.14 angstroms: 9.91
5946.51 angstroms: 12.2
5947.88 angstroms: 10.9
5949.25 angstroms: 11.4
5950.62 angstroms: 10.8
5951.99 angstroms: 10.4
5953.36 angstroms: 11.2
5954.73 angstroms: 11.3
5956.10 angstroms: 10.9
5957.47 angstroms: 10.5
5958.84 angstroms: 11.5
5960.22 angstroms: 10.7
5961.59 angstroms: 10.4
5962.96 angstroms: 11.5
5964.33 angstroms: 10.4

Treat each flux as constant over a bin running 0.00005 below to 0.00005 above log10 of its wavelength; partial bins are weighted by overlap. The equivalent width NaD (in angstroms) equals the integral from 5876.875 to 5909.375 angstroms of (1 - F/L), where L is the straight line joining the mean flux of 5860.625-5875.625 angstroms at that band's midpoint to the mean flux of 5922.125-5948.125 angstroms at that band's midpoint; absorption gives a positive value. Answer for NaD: 1.5 angstroms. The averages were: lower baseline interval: 11.6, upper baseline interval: 11.1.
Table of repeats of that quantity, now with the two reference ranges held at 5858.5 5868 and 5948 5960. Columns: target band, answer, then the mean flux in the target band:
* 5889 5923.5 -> 0.6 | 10.8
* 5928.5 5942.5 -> 0.0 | 11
